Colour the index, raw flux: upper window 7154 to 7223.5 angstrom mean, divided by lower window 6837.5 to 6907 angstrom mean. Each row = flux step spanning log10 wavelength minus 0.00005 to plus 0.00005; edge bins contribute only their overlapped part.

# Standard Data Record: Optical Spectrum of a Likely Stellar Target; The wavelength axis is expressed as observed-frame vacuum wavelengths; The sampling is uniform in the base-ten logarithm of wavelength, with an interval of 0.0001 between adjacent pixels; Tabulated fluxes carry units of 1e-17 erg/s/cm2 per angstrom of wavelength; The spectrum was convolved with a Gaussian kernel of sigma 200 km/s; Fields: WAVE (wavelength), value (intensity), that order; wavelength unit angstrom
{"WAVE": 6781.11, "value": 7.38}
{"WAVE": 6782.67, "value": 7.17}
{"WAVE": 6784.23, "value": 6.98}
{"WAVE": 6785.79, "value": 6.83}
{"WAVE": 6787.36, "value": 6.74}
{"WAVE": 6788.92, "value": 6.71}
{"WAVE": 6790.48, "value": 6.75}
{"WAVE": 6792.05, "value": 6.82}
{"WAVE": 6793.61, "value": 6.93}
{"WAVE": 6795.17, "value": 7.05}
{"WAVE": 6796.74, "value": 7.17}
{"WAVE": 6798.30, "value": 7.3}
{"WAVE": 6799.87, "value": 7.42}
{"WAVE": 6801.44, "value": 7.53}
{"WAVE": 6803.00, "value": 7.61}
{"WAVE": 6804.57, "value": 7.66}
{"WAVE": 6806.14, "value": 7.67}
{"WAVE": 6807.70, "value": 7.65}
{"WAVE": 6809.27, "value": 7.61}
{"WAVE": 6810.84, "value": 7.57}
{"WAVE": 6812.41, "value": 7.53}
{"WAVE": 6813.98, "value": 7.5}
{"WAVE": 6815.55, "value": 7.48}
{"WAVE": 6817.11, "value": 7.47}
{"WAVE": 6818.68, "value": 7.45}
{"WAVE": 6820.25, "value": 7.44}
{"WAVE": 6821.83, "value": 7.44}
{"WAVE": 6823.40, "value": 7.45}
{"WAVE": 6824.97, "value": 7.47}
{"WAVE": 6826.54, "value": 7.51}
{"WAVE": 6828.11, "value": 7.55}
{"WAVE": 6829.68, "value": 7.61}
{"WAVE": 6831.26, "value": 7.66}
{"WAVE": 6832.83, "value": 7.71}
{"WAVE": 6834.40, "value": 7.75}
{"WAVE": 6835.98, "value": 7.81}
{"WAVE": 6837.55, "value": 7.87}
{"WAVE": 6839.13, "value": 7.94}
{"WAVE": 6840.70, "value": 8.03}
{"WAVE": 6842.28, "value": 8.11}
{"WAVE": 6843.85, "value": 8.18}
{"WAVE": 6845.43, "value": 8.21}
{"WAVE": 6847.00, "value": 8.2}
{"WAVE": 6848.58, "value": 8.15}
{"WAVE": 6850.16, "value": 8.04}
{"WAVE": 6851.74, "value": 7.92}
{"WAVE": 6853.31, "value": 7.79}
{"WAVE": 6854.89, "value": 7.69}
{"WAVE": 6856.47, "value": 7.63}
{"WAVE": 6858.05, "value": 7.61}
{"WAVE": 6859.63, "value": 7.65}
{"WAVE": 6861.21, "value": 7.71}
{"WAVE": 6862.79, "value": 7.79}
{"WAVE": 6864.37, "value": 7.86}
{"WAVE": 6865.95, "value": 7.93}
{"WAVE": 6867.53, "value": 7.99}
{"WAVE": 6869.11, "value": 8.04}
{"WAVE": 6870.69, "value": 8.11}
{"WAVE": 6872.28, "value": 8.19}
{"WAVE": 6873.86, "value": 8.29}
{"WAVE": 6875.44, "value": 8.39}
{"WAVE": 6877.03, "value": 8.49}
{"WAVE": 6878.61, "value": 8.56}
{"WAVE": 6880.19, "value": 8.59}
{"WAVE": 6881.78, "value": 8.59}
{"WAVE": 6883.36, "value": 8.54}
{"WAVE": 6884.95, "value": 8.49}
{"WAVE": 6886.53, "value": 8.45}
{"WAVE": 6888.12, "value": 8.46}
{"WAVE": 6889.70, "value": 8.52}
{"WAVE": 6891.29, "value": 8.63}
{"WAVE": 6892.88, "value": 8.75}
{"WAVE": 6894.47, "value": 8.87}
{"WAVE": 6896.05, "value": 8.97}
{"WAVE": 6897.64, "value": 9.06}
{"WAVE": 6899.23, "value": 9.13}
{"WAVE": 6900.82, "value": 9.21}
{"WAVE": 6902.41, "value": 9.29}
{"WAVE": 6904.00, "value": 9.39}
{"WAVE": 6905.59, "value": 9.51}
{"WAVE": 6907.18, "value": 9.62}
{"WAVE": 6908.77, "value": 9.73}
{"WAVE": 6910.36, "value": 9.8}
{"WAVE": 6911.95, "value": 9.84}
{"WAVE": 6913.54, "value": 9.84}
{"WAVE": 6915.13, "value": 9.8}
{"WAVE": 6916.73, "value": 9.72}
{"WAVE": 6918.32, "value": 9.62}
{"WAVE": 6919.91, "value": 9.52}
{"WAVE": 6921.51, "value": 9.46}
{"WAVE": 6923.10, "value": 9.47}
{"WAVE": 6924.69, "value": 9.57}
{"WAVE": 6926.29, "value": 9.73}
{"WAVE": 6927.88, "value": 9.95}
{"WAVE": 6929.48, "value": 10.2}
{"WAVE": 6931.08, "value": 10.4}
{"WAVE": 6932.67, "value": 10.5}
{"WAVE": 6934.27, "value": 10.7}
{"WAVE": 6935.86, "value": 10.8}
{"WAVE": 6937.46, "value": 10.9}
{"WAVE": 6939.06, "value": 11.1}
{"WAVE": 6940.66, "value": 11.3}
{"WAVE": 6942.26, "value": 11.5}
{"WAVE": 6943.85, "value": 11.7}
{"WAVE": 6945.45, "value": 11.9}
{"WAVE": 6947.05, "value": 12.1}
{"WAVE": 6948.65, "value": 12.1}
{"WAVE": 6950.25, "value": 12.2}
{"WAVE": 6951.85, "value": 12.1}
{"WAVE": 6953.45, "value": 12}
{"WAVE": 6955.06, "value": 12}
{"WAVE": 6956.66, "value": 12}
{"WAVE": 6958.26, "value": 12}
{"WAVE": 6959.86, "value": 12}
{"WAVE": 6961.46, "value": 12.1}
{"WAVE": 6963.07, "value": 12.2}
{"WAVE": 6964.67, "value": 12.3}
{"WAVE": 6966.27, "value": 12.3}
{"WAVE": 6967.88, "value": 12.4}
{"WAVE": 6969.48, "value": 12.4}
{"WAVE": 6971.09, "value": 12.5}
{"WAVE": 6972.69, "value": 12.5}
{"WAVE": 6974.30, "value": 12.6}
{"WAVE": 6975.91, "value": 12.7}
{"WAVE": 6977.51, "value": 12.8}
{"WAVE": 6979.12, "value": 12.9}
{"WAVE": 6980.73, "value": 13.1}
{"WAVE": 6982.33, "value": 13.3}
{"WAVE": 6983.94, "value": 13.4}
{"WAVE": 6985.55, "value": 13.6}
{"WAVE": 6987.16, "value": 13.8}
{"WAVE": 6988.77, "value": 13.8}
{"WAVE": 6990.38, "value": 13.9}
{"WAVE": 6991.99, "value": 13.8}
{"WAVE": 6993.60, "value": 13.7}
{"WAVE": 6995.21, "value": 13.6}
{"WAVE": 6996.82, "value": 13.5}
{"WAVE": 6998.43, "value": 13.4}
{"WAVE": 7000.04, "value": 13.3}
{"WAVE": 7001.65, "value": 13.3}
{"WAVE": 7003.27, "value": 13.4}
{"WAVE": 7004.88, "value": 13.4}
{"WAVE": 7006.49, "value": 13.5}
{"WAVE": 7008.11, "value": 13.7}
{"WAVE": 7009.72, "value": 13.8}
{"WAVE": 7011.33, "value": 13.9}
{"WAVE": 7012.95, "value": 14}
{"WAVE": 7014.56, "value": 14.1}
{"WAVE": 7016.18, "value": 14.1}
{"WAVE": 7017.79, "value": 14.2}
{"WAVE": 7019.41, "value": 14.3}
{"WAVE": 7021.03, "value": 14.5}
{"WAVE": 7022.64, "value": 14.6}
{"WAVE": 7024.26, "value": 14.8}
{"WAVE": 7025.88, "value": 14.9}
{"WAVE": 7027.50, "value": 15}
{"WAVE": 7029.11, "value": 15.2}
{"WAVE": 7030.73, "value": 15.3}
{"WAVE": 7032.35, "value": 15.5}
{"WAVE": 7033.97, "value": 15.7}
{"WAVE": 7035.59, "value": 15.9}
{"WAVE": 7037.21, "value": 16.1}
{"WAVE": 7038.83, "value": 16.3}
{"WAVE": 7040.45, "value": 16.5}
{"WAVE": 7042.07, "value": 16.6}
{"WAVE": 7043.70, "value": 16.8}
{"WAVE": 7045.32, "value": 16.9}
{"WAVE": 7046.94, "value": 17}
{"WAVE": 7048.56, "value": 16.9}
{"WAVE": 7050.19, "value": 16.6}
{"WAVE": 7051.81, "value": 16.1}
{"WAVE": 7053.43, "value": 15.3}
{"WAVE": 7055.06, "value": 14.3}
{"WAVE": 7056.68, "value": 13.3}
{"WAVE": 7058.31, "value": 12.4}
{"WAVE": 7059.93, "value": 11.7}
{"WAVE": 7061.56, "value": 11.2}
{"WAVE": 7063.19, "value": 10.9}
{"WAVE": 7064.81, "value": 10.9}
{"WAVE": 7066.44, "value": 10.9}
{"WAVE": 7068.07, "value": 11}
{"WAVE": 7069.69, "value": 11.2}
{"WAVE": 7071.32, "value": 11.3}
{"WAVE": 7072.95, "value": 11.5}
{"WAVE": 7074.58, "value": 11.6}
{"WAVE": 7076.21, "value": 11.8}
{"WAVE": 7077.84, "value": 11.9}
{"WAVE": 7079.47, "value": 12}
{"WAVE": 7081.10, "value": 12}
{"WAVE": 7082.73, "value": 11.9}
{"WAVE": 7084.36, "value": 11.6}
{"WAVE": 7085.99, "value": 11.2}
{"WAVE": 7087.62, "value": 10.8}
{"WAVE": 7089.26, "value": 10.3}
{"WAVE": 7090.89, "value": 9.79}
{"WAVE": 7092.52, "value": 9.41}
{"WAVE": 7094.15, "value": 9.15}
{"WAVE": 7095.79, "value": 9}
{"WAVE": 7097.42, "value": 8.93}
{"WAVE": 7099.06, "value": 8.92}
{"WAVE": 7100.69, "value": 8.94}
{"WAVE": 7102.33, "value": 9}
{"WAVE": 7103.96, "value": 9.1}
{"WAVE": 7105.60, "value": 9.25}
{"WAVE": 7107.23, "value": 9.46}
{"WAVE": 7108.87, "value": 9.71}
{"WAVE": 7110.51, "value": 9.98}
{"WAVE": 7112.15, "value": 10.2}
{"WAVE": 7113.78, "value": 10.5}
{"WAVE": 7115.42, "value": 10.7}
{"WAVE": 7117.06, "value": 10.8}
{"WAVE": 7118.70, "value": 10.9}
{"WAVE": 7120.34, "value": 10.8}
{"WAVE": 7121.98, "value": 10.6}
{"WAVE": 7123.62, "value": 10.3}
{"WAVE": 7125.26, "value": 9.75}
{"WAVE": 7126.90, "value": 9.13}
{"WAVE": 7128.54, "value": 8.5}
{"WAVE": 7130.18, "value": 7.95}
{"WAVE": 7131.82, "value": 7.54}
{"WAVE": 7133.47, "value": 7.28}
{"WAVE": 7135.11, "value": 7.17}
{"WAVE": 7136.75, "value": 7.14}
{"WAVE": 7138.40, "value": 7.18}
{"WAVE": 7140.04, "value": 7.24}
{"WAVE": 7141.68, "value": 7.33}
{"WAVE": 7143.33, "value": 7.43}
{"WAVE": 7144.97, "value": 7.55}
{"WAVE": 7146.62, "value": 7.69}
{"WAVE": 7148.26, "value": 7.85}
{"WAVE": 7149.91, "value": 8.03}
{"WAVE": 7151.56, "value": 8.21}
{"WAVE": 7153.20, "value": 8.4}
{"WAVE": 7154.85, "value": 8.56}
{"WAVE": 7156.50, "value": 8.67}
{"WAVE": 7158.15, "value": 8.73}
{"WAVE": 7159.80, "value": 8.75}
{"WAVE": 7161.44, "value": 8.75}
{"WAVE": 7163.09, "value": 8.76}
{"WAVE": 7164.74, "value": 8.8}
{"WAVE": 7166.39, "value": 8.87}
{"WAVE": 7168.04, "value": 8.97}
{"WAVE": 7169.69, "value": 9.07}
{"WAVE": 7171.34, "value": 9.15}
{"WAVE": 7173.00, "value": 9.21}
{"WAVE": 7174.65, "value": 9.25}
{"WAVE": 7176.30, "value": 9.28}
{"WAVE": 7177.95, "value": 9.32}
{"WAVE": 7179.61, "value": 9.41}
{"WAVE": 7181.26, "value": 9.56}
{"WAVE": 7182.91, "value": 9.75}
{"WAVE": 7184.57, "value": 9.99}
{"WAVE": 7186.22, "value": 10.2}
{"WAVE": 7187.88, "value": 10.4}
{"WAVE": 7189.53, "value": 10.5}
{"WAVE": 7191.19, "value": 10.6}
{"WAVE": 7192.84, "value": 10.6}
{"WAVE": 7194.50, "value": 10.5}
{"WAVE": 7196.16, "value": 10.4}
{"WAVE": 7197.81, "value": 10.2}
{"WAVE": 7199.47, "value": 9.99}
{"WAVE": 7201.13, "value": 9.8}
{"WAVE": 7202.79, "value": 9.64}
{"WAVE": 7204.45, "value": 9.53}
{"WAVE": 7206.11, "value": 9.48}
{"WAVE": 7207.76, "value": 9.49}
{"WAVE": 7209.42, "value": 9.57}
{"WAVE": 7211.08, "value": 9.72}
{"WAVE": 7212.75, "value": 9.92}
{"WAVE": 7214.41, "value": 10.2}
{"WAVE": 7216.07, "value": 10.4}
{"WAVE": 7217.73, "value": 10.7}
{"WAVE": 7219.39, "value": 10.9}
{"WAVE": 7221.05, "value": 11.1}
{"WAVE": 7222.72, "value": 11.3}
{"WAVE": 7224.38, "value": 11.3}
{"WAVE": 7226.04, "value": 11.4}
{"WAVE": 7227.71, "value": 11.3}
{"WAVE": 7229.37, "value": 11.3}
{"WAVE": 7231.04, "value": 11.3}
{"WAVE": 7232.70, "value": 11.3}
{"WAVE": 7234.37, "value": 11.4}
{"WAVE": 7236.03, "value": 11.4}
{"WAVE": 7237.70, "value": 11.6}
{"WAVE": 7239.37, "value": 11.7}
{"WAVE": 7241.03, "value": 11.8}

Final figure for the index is 1.16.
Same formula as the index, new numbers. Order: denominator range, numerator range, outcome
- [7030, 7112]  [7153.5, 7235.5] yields 0.80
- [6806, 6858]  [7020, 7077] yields 1.83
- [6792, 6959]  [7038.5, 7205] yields 1.17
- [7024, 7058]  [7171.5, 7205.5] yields 0.63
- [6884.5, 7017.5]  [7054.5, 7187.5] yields 0.84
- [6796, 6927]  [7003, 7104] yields 1.58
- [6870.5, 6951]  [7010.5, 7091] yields 1.41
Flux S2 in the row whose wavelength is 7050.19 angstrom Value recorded 16.6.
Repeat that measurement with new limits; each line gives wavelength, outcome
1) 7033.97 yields 15.7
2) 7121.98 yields 10.6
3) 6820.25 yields 7.44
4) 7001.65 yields 13.3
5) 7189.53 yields 10.5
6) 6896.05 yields 8.97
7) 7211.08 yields 9.72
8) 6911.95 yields 9.84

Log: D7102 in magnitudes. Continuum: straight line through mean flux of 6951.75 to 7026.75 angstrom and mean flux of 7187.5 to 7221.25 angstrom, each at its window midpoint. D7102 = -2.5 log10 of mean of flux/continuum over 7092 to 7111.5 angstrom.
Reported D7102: 0.250 mag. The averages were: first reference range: 13.3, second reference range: 10.2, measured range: 9.24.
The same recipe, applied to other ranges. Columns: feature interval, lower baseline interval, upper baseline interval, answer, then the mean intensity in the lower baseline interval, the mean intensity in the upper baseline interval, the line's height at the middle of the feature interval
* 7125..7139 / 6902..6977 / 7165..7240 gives 0.303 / 11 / 10.2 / 10.4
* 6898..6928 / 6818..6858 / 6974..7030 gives 0.102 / 7.78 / 13.8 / 10.5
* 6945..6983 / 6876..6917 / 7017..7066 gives -0.056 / 9.06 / 14.8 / 11.7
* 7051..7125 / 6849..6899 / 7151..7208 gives -0.201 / 8.25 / 9.46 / 9.1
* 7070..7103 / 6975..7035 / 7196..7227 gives 0.184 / 13.9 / 10.3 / 12.5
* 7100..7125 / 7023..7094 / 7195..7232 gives 0.228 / 13.4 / 10.4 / 12.4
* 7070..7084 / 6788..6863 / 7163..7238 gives -0.250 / 7.6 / 10.2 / 9.31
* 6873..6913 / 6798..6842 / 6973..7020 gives 0.129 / 7.6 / 13.5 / 10.1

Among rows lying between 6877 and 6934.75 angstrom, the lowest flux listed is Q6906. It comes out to 8.45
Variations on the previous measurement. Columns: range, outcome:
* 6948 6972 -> 12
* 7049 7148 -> 7.14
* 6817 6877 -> 7.44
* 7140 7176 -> 7.24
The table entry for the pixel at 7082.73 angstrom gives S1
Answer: 11.9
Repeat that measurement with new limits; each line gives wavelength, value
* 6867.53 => 7.99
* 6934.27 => 10.7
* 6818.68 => 7.45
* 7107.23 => 9.46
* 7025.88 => 14.9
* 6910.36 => 9.8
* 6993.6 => 13.7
